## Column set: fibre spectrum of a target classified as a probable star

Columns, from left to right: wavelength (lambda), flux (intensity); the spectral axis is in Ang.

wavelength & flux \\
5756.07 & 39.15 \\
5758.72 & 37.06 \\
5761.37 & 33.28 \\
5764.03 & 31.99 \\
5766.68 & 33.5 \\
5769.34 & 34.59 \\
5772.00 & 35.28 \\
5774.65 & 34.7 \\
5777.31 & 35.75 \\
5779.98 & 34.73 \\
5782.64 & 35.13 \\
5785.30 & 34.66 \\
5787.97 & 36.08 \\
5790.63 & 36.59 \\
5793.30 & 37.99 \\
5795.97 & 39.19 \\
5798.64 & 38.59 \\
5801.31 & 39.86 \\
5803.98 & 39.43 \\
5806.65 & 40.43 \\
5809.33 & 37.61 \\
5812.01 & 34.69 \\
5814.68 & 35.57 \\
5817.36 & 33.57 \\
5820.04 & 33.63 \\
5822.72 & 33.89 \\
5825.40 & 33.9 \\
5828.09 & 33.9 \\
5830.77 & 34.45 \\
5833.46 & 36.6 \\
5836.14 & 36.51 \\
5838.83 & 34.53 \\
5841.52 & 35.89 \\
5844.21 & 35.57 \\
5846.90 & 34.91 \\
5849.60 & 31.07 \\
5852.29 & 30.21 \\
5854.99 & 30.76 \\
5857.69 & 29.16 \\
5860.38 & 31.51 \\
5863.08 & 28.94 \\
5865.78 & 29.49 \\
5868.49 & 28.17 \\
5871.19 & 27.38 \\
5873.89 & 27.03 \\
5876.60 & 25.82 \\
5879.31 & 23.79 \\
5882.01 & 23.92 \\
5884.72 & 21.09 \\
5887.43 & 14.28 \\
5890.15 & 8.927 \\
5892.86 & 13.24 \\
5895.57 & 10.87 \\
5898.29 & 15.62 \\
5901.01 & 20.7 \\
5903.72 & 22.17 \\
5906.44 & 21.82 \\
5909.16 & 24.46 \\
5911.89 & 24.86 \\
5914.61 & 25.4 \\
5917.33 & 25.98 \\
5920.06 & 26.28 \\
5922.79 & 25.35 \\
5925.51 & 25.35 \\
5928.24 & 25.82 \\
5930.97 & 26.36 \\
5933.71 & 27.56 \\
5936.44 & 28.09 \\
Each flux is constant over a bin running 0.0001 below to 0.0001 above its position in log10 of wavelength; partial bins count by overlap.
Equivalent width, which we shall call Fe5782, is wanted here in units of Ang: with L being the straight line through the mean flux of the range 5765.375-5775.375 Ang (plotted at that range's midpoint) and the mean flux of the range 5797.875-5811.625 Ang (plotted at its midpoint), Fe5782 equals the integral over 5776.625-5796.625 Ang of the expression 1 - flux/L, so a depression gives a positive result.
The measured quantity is 0.2 Ang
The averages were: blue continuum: 34.5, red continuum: 38.9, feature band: 36.2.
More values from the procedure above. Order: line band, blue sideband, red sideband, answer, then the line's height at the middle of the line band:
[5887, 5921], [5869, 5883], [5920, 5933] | 8.1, 25.8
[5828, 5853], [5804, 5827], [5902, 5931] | -1.2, 32.9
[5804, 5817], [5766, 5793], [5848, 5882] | -1.7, 32.8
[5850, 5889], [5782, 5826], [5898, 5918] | 2.2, 28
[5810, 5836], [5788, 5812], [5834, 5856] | 1.0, 36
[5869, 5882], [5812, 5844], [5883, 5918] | -0.7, 24.5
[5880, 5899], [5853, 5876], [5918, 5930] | 8.2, 27.6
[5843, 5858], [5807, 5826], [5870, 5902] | -2.6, 27.3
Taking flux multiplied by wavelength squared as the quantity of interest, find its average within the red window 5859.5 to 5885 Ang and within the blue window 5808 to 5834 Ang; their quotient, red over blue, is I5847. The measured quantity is 0.79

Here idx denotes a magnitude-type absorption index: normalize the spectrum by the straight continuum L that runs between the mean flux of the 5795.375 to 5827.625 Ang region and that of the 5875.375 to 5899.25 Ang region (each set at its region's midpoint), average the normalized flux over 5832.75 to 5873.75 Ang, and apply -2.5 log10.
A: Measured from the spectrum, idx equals -0.22 mag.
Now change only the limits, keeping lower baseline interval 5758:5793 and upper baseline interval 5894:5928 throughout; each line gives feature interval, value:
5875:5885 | 0.06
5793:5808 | -0.20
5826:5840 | -0.18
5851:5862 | -0.11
